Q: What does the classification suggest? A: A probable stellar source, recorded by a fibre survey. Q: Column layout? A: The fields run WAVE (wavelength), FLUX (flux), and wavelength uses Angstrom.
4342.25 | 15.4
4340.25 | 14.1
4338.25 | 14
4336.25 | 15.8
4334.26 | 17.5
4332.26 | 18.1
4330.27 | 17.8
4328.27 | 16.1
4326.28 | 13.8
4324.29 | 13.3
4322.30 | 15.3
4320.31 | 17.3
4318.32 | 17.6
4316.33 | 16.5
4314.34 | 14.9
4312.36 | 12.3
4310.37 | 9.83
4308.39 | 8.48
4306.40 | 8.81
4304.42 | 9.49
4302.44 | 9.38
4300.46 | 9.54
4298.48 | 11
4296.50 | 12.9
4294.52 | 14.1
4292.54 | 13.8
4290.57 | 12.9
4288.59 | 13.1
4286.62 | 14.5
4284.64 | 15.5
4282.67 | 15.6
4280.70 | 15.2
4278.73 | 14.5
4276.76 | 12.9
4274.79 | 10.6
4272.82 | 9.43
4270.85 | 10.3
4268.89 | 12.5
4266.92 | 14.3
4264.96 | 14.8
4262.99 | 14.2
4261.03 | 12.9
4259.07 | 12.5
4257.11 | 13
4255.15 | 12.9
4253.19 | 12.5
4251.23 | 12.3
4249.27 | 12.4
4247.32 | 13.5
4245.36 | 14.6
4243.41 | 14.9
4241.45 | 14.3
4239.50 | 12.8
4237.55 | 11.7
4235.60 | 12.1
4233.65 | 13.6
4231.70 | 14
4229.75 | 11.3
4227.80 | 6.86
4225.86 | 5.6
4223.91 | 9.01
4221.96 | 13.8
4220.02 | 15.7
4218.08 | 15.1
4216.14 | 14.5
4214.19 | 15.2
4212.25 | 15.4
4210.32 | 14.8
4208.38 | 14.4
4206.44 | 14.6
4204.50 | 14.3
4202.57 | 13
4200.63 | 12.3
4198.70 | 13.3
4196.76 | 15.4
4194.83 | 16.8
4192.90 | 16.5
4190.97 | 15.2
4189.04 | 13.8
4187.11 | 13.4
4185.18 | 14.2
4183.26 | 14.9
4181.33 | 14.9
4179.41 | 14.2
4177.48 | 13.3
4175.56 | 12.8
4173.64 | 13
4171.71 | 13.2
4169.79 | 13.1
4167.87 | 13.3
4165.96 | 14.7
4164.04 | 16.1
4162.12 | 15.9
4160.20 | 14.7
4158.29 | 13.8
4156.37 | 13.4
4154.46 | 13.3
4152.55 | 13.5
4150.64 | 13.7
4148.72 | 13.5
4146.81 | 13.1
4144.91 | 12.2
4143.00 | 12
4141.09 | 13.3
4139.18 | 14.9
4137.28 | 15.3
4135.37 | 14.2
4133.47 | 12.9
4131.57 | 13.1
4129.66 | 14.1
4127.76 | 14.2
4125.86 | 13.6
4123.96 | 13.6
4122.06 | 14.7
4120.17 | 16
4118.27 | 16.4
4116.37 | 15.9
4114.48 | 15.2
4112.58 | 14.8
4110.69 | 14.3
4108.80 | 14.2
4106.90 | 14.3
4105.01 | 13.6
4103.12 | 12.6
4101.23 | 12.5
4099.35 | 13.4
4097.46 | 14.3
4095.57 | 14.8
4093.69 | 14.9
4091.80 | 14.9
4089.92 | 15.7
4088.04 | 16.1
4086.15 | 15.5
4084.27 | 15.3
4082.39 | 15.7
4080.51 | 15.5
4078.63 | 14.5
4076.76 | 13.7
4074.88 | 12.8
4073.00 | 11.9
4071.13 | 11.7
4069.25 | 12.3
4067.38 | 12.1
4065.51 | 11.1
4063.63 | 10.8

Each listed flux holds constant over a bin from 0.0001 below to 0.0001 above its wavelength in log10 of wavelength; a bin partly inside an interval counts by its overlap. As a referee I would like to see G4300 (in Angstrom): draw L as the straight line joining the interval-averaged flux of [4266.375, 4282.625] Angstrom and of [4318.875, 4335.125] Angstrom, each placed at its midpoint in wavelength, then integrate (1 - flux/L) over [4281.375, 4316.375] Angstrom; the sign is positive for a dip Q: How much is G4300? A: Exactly 4.6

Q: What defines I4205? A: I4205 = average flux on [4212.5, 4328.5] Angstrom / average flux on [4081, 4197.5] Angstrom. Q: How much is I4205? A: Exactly 0.90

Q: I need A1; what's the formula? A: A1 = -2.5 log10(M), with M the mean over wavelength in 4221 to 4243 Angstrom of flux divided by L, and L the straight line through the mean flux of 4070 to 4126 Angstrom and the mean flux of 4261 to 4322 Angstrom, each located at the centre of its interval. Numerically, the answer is 0.167 mag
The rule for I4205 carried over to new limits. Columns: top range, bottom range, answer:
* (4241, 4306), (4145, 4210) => 0.91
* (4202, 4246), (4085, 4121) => 0.89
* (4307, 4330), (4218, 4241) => 1.21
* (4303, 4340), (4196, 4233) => 1.09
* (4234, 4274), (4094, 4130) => 0.90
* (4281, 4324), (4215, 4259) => 1.04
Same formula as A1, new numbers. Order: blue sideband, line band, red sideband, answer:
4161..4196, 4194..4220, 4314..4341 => 0.01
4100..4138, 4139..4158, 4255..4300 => 0.06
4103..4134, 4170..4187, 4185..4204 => 0.05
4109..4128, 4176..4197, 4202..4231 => -0.09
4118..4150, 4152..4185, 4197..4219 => 0.00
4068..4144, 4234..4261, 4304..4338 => 0.10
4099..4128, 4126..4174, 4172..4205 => 0.04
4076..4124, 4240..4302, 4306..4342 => 0.12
